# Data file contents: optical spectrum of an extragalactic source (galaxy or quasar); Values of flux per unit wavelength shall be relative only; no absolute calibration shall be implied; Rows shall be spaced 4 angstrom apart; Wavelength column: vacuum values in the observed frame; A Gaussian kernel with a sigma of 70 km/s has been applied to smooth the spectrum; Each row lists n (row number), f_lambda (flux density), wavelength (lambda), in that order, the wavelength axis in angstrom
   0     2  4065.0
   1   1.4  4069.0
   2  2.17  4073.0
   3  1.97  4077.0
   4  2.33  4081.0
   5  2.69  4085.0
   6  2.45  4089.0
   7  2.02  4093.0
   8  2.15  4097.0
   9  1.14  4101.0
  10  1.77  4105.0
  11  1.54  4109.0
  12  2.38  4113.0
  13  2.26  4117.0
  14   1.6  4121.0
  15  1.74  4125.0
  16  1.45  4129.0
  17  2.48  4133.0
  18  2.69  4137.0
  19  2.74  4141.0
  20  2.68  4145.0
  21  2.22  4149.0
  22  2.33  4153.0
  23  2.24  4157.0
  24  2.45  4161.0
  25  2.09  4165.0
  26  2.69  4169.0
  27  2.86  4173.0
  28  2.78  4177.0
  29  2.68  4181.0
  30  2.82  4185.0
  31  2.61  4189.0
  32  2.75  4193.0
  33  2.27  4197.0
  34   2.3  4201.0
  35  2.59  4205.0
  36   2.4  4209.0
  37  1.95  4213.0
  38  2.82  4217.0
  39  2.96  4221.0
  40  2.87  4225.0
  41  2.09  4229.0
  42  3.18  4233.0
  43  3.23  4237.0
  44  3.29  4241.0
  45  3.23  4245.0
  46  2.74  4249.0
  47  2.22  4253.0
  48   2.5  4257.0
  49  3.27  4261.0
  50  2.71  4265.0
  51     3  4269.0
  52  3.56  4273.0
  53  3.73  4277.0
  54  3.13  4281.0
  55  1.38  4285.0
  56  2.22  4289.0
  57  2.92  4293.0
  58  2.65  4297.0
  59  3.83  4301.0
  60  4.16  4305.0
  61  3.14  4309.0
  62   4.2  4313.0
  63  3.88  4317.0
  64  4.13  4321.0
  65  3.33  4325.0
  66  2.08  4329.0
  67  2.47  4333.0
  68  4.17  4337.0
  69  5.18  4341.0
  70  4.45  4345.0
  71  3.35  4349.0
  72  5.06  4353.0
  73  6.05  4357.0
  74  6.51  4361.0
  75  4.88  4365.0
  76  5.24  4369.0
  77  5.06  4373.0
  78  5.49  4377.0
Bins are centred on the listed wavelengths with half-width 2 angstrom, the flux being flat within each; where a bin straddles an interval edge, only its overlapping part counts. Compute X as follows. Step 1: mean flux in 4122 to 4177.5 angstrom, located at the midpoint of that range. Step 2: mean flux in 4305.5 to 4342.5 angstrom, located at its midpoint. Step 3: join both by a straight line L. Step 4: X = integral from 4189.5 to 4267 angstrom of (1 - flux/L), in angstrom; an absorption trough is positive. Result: 6.0 angstrom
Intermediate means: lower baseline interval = 2.36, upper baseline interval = 3.62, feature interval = 2.7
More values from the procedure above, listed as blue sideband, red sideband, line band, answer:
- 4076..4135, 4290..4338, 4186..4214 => 1.88 angstrom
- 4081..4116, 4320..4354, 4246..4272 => 3.31 angstrom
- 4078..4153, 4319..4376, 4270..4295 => 6.30 angstrom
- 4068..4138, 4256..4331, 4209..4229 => 1.05 angstrom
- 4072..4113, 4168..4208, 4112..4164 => 1.70 angstrom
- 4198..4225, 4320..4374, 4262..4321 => 7.07 angstrom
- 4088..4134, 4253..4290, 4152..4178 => -3.32 angstrom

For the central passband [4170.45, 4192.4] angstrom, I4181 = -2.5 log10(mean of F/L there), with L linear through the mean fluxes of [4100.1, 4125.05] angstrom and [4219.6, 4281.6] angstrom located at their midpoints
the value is -0.15 mag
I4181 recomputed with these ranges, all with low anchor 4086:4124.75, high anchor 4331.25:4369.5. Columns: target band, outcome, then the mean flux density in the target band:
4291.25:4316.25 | 0.20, 3.51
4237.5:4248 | 0.10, 3.21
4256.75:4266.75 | 0.27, 2.89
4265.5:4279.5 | 0.15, 3.34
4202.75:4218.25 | 0.28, 2.42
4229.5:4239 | 0.13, 3.03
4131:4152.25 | -0.09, 2.55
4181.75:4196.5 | 0.08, 2.68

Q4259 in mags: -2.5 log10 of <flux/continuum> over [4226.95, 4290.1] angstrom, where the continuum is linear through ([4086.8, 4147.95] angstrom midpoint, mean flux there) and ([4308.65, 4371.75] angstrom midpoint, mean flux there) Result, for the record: 0.21 mag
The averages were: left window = 2.08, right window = 4.3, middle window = 2.85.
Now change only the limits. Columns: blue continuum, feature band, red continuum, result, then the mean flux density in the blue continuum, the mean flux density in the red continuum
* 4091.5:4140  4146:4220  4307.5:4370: 0.05 mag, 1.95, 4.25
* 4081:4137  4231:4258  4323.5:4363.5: 0.14 mag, 2.01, 4.28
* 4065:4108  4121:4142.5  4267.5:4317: 0.06 mag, 2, 3.19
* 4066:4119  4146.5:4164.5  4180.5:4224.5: 0.01 mag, 2.02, 2.57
